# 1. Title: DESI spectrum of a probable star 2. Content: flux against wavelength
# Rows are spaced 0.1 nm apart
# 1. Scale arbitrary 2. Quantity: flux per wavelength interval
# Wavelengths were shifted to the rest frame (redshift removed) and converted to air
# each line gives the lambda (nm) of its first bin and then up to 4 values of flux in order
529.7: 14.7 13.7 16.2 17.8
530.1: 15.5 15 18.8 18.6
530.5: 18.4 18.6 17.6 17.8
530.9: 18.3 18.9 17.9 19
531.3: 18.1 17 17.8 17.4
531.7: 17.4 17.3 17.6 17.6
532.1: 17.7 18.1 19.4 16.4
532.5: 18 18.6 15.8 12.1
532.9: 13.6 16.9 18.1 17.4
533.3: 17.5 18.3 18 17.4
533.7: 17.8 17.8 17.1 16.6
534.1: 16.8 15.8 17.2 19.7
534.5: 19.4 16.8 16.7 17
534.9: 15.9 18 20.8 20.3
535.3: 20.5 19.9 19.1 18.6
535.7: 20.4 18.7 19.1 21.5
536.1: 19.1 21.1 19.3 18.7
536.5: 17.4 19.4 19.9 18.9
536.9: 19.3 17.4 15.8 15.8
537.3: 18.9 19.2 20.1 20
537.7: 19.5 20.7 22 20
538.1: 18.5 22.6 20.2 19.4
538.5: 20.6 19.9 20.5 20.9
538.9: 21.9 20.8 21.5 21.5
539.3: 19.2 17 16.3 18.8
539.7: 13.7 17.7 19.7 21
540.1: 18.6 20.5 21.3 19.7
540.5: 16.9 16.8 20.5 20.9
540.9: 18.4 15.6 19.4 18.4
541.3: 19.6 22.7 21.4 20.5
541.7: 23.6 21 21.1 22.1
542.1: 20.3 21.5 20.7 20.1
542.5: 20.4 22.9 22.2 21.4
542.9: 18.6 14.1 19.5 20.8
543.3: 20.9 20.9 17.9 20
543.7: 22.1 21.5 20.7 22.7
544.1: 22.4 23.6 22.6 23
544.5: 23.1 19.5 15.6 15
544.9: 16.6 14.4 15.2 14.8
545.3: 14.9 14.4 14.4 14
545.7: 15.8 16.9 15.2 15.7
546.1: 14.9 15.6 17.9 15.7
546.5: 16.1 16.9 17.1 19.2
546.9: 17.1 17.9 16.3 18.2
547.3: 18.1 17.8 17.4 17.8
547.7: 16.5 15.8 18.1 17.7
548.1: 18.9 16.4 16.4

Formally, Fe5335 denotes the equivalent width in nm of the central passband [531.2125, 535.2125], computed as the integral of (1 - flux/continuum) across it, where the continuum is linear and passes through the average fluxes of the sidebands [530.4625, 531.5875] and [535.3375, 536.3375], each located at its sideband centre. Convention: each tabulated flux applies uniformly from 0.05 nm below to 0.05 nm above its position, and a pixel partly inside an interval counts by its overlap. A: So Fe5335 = 0.30 nm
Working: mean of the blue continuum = 18.1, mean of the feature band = 17.4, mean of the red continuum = 19.7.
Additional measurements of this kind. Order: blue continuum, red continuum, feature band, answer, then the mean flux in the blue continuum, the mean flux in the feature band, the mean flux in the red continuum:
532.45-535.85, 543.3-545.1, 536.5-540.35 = -0.152 nm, 17.7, 19.4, 20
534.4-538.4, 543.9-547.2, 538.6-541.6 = -0.153 nm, 19.2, 19.4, 17.4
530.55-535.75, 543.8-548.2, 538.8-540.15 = -0.113 nm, 17.8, 19.1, 17.5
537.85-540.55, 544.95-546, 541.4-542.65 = -0.269 nm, 19.7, 21.4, 15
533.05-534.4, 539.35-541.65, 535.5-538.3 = -0.184 nm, 17.5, 19.3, 18.9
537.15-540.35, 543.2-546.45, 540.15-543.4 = -0.218 nm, 19.6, 20.1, 18.1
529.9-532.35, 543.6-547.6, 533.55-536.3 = -0.113 nm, 17.8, 18.5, 17.7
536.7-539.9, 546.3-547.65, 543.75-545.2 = -0.128 nm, 19.3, 19.5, 17.4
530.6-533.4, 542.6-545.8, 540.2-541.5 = -0.062 nm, 17.4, 19.3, 18.8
